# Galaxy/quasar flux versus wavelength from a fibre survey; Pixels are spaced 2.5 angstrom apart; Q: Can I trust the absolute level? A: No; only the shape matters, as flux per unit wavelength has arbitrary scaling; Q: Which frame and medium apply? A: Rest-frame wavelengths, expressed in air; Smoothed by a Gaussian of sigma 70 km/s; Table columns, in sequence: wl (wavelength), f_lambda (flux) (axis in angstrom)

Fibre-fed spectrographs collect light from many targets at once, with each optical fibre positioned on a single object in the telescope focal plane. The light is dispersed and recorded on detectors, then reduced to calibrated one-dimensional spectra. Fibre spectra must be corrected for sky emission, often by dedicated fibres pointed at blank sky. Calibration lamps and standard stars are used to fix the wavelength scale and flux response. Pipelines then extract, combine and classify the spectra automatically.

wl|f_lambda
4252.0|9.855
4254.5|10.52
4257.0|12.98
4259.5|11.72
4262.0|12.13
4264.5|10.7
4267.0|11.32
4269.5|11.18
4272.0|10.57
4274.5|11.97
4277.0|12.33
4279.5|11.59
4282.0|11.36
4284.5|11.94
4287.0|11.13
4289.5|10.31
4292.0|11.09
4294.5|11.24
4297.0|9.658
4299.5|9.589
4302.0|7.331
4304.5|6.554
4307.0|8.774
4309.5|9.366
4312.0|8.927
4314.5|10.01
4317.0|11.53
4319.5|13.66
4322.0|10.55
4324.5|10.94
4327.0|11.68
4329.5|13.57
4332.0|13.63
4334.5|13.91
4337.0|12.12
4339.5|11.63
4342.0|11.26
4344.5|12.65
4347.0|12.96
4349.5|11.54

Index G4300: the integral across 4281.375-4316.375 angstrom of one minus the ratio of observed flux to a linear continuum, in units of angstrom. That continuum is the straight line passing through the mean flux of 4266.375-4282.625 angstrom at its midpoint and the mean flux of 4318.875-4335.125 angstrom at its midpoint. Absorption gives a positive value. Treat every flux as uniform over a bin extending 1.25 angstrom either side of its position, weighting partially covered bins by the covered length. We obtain 6.20 angstrom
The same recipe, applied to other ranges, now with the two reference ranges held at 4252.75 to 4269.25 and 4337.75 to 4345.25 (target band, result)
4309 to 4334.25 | 0.4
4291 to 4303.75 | 2.2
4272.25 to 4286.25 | -0.2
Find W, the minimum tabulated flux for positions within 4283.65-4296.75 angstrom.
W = 10.31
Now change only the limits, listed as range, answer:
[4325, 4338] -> 11.68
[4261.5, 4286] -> 10.57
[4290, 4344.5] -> 6.554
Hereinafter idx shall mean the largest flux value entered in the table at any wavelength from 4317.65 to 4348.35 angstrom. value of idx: 13.91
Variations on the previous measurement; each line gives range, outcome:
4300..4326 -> 13.66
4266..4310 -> 12.33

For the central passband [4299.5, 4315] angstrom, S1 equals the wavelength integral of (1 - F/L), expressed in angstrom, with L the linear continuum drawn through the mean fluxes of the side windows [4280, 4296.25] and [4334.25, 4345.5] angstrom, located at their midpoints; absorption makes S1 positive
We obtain 4.1 angstrom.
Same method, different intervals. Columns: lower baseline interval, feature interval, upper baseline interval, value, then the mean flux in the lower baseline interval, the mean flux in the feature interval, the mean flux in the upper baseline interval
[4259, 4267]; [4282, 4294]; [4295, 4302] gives -1.4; 11.5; 11.2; 9.39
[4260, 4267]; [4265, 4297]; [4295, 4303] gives -3.1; 11.4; 11.3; 9.13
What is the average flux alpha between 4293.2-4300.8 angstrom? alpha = 10.1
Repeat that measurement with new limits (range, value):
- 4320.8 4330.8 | 11.7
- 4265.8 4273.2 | 11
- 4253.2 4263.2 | 11.8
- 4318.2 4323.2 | 12.1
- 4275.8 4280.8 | 12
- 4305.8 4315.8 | 9.28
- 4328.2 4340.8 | 13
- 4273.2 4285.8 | 11.8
